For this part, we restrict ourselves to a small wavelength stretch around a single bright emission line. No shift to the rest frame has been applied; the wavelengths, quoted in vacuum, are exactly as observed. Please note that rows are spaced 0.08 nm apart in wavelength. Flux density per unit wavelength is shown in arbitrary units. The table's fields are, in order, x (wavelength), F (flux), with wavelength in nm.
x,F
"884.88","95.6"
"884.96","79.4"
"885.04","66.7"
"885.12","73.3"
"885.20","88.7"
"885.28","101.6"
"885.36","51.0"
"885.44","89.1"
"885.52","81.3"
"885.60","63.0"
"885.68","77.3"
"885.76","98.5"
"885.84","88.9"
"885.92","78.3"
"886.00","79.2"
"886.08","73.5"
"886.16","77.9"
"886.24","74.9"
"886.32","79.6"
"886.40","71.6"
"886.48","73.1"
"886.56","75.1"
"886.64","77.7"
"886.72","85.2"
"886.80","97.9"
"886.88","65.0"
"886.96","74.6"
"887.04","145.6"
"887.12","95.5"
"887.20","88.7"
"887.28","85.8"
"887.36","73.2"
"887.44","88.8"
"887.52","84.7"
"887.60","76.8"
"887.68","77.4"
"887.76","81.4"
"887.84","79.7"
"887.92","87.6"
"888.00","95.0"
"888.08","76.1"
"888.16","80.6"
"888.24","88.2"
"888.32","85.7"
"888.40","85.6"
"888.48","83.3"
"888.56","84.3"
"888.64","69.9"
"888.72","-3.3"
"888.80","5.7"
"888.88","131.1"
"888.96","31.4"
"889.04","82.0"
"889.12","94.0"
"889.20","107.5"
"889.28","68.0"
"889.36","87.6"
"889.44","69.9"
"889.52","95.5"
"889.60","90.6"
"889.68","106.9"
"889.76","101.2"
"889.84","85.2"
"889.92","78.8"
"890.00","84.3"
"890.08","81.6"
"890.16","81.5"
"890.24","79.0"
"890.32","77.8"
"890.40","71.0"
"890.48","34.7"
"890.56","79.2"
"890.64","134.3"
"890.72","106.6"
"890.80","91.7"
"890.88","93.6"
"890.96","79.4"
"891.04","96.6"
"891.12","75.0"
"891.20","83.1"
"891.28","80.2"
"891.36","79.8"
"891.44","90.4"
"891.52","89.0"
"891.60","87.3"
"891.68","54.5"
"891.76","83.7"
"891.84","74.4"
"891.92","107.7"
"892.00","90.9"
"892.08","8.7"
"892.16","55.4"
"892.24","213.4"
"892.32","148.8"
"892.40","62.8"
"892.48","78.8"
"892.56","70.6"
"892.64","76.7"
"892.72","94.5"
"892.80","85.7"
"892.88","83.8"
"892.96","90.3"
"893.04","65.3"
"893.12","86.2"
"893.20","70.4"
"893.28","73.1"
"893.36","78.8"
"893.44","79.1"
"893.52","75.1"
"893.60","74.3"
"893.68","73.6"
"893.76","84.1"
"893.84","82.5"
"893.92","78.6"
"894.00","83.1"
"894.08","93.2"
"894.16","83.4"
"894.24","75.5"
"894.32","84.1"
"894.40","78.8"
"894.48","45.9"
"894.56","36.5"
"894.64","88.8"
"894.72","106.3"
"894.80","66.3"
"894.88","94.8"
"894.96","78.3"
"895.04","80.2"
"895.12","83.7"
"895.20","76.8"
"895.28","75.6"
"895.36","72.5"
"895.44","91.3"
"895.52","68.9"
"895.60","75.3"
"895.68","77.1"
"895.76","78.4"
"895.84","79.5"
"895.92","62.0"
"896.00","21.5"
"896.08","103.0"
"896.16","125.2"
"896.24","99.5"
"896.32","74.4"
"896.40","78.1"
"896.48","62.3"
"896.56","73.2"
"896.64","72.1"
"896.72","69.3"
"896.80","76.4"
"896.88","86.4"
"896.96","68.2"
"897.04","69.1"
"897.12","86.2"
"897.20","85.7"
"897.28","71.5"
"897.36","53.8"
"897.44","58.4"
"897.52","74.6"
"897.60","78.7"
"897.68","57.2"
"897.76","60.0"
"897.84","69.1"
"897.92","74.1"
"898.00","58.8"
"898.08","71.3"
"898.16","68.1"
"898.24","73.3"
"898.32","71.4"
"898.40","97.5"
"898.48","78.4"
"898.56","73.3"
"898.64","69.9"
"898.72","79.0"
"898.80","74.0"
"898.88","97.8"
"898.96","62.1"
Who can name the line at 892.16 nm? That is Mg II 2798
